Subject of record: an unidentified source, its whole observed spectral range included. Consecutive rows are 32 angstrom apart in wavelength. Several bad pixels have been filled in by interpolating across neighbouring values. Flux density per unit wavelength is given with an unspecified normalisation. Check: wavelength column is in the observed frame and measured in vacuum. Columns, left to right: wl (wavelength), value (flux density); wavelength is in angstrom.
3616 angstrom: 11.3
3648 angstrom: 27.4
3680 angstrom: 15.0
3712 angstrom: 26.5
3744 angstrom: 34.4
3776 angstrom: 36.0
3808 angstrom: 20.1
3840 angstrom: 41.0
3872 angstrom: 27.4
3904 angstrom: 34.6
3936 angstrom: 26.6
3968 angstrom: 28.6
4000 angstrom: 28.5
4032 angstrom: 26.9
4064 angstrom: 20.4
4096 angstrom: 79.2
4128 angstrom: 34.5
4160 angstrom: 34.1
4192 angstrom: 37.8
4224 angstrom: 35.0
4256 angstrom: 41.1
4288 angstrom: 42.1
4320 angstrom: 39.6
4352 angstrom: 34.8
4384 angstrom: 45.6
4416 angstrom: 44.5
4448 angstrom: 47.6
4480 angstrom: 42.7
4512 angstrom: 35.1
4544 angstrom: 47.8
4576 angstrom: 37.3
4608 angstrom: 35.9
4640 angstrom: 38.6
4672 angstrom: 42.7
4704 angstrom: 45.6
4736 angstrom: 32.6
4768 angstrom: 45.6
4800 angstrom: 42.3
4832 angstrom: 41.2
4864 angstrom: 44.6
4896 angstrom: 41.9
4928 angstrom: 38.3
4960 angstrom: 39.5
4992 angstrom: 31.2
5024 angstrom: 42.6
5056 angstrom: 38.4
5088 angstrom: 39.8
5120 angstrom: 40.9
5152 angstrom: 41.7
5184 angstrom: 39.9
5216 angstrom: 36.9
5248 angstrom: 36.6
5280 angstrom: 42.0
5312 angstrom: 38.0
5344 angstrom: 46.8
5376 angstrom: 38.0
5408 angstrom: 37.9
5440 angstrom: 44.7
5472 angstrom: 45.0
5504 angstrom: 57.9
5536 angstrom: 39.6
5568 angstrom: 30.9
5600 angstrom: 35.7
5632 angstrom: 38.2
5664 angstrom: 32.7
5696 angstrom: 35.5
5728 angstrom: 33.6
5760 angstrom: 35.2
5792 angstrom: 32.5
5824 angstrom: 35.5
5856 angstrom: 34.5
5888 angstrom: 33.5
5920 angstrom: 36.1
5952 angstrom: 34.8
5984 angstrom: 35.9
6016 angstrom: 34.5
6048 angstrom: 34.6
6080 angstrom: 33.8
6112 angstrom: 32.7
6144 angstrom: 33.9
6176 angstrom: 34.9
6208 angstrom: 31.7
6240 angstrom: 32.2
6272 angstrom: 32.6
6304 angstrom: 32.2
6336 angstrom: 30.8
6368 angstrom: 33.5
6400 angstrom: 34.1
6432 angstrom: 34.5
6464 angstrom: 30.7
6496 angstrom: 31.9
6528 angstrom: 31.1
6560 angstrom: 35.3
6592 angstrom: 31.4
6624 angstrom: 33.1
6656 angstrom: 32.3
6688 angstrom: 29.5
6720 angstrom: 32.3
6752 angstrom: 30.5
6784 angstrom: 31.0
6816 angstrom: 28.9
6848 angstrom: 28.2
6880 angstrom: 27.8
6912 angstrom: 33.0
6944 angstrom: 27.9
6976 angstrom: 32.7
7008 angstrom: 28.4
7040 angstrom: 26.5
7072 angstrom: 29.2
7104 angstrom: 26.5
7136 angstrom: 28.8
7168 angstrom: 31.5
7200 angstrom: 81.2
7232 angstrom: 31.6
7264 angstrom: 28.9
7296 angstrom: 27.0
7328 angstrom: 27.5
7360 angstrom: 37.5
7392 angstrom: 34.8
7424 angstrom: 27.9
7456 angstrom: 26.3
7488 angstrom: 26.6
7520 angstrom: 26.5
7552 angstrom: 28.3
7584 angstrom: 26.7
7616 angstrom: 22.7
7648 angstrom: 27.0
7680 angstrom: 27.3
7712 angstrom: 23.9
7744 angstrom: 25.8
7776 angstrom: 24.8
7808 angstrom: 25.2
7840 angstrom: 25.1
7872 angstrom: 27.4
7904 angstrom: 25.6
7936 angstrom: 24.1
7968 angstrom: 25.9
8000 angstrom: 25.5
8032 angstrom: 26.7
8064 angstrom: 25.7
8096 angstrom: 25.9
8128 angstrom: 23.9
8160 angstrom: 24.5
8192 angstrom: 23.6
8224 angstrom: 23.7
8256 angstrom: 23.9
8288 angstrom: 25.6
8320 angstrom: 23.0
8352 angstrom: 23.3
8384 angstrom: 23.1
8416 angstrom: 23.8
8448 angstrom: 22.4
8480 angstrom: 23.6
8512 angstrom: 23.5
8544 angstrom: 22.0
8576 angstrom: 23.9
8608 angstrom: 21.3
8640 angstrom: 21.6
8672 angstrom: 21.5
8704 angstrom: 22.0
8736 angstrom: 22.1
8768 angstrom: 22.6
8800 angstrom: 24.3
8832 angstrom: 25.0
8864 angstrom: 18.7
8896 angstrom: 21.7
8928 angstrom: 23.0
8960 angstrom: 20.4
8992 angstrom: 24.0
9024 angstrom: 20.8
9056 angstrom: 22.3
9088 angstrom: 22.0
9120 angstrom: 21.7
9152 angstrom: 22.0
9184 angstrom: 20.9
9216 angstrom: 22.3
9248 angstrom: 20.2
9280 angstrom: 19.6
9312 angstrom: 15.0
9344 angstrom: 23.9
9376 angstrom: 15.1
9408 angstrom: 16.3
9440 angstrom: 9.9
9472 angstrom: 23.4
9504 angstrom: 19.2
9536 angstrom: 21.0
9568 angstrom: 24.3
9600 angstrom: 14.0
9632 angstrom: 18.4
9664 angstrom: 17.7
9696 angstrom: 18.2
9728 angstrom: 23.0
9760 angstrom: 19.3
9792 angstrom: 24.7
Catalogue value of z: 0.096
